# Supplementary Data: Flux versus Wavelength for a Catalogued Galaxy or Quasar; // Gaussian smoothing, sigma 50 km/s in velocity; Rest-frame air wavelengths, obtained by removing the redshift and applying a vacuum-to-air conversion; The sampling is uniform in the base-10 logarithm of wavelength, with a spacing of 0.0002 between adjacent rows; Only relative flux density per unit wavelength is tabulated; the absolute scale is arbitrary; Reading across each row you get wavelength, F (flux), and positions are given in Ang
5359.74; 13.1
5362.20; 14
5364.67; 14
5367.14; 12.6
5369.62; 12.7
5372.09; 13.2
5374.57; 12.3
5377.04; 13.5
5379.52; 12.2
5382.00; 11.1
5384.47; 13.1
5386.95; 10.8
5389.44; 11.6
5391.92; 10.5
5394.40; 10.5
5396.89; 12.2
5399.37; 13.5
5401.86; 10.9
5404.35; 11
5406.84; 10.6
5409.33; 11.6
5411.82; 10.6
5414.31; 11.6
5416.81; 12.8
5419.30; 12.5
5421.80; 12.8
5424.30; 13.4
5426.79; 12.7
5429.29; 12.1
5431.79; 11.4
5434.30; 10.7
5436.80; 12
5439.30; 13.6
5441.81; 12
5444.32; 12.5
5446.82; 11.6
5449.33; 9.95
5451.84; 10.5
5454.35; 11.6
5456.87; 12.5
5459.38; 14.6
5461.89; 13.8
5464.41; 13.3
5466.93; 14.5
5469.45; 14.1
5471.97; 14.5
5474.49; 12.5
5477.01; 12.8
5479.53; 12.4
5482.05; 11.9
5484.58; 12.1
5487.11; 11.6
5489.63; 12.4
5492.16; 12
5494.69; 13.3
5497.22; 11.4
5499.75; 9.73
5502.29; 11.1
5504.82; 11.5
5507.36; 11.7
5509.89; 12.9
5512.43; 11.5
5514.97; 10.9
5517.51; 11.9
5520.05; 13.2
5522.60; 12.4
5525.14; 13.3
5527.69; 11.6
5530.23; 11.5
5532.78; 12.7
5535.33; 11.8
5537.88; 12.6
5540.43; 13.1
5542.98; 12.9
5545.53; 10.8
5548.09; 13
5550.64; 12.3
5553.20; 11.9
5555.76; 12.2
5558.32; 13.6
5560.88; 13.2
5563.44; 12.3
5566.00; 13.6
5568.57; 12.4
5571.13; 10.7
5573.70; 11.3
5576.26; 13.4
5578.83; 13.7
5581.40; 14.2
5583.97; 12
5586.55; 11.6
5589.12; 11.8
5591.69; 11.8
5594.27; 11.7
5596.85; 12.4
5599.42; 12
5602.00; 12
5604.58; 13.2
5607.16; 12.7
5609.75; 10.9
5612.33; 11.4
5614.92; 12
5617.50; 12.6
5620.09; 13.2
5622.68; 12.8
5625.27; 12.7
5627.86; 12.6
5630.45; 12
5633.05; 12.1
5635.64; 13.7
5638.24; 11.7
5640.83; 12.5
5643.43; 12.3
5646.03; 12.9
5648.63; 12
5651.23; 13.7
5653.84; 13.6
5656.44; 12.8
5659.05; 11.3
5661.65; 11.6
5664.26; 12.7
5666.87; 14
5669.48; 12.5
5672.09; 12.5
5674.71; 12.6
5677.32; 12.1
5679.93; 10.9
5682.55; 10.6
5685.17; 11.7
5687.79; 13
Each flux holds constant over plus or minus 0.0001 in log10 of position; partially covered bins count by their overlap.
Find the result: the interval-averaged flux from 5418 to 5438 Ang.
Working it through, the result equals 12.2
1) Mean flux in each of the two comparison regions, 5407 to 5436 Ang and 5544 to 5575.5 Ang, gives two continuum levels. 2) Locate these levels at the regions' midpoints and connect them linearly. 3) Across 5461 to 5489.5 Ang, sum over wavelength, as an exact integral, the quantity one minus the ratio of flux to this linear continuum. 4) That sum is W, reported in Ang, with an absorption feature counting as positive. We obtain -2.2 Ang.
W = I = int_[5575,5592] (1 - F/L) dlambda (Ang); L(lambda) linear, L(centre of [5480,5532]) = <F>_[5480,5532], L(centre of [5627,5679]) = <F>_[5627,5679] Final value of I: -0.6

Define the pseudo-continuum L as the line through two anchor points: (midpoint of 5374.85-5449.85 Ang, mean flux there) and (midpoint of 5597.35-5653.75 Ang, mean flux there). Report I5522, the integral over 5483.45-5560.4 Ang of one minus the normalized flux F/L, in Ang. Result 0.4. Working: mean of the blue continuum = 11.9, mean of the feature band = 12.1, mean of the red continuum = 12.5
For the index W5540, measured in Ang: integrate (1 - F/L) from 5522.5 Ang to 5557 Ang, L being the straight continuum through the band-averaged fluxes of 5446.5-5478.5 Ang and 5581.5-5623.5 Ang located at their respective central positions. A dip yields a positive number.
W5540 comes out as 0.5 Ang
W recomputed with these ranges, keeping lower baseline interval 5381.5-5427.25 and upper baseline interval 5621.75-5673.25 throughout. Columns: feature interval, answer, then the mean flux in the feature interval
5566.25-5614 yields 0.8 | 12.2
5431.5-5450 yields 0.2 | 11.8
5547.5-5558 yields -0.1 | 12.4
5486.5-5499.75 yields 0.2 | 11.9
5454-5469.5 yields -2.0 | 13.5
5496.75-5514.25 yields 1.1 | 11.4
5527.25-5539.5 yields 0.1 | 12.1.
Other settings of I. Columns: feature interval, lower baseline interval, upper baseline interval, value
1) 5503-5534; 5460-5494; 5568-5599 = 1.47 Ang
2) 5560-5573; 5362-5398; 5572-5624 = -0.06 Ang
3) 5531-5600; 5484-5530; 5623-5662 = -1.30 Ang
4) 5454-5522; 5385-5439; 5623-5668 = -2.35 Ang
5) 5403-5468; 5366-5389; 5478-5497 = 0.64 Ang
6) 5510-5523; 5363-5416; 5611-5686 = 0.13 Ang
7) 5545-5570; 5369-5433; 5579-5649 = -0.66 Ang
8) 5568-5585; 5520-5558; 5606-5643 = -0.26 Ang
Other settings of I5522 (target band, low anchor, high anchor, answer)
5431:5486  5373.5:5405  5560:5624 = -2.36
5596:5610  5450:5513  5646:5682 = 0.17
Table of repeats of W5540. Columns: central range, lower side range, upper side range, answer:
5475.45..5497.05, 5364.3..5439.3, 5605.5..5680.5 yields -0.2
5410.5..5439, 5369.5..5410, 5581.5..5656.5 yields -0.5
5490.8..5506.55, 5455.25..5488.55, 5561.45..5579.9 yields 1.7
